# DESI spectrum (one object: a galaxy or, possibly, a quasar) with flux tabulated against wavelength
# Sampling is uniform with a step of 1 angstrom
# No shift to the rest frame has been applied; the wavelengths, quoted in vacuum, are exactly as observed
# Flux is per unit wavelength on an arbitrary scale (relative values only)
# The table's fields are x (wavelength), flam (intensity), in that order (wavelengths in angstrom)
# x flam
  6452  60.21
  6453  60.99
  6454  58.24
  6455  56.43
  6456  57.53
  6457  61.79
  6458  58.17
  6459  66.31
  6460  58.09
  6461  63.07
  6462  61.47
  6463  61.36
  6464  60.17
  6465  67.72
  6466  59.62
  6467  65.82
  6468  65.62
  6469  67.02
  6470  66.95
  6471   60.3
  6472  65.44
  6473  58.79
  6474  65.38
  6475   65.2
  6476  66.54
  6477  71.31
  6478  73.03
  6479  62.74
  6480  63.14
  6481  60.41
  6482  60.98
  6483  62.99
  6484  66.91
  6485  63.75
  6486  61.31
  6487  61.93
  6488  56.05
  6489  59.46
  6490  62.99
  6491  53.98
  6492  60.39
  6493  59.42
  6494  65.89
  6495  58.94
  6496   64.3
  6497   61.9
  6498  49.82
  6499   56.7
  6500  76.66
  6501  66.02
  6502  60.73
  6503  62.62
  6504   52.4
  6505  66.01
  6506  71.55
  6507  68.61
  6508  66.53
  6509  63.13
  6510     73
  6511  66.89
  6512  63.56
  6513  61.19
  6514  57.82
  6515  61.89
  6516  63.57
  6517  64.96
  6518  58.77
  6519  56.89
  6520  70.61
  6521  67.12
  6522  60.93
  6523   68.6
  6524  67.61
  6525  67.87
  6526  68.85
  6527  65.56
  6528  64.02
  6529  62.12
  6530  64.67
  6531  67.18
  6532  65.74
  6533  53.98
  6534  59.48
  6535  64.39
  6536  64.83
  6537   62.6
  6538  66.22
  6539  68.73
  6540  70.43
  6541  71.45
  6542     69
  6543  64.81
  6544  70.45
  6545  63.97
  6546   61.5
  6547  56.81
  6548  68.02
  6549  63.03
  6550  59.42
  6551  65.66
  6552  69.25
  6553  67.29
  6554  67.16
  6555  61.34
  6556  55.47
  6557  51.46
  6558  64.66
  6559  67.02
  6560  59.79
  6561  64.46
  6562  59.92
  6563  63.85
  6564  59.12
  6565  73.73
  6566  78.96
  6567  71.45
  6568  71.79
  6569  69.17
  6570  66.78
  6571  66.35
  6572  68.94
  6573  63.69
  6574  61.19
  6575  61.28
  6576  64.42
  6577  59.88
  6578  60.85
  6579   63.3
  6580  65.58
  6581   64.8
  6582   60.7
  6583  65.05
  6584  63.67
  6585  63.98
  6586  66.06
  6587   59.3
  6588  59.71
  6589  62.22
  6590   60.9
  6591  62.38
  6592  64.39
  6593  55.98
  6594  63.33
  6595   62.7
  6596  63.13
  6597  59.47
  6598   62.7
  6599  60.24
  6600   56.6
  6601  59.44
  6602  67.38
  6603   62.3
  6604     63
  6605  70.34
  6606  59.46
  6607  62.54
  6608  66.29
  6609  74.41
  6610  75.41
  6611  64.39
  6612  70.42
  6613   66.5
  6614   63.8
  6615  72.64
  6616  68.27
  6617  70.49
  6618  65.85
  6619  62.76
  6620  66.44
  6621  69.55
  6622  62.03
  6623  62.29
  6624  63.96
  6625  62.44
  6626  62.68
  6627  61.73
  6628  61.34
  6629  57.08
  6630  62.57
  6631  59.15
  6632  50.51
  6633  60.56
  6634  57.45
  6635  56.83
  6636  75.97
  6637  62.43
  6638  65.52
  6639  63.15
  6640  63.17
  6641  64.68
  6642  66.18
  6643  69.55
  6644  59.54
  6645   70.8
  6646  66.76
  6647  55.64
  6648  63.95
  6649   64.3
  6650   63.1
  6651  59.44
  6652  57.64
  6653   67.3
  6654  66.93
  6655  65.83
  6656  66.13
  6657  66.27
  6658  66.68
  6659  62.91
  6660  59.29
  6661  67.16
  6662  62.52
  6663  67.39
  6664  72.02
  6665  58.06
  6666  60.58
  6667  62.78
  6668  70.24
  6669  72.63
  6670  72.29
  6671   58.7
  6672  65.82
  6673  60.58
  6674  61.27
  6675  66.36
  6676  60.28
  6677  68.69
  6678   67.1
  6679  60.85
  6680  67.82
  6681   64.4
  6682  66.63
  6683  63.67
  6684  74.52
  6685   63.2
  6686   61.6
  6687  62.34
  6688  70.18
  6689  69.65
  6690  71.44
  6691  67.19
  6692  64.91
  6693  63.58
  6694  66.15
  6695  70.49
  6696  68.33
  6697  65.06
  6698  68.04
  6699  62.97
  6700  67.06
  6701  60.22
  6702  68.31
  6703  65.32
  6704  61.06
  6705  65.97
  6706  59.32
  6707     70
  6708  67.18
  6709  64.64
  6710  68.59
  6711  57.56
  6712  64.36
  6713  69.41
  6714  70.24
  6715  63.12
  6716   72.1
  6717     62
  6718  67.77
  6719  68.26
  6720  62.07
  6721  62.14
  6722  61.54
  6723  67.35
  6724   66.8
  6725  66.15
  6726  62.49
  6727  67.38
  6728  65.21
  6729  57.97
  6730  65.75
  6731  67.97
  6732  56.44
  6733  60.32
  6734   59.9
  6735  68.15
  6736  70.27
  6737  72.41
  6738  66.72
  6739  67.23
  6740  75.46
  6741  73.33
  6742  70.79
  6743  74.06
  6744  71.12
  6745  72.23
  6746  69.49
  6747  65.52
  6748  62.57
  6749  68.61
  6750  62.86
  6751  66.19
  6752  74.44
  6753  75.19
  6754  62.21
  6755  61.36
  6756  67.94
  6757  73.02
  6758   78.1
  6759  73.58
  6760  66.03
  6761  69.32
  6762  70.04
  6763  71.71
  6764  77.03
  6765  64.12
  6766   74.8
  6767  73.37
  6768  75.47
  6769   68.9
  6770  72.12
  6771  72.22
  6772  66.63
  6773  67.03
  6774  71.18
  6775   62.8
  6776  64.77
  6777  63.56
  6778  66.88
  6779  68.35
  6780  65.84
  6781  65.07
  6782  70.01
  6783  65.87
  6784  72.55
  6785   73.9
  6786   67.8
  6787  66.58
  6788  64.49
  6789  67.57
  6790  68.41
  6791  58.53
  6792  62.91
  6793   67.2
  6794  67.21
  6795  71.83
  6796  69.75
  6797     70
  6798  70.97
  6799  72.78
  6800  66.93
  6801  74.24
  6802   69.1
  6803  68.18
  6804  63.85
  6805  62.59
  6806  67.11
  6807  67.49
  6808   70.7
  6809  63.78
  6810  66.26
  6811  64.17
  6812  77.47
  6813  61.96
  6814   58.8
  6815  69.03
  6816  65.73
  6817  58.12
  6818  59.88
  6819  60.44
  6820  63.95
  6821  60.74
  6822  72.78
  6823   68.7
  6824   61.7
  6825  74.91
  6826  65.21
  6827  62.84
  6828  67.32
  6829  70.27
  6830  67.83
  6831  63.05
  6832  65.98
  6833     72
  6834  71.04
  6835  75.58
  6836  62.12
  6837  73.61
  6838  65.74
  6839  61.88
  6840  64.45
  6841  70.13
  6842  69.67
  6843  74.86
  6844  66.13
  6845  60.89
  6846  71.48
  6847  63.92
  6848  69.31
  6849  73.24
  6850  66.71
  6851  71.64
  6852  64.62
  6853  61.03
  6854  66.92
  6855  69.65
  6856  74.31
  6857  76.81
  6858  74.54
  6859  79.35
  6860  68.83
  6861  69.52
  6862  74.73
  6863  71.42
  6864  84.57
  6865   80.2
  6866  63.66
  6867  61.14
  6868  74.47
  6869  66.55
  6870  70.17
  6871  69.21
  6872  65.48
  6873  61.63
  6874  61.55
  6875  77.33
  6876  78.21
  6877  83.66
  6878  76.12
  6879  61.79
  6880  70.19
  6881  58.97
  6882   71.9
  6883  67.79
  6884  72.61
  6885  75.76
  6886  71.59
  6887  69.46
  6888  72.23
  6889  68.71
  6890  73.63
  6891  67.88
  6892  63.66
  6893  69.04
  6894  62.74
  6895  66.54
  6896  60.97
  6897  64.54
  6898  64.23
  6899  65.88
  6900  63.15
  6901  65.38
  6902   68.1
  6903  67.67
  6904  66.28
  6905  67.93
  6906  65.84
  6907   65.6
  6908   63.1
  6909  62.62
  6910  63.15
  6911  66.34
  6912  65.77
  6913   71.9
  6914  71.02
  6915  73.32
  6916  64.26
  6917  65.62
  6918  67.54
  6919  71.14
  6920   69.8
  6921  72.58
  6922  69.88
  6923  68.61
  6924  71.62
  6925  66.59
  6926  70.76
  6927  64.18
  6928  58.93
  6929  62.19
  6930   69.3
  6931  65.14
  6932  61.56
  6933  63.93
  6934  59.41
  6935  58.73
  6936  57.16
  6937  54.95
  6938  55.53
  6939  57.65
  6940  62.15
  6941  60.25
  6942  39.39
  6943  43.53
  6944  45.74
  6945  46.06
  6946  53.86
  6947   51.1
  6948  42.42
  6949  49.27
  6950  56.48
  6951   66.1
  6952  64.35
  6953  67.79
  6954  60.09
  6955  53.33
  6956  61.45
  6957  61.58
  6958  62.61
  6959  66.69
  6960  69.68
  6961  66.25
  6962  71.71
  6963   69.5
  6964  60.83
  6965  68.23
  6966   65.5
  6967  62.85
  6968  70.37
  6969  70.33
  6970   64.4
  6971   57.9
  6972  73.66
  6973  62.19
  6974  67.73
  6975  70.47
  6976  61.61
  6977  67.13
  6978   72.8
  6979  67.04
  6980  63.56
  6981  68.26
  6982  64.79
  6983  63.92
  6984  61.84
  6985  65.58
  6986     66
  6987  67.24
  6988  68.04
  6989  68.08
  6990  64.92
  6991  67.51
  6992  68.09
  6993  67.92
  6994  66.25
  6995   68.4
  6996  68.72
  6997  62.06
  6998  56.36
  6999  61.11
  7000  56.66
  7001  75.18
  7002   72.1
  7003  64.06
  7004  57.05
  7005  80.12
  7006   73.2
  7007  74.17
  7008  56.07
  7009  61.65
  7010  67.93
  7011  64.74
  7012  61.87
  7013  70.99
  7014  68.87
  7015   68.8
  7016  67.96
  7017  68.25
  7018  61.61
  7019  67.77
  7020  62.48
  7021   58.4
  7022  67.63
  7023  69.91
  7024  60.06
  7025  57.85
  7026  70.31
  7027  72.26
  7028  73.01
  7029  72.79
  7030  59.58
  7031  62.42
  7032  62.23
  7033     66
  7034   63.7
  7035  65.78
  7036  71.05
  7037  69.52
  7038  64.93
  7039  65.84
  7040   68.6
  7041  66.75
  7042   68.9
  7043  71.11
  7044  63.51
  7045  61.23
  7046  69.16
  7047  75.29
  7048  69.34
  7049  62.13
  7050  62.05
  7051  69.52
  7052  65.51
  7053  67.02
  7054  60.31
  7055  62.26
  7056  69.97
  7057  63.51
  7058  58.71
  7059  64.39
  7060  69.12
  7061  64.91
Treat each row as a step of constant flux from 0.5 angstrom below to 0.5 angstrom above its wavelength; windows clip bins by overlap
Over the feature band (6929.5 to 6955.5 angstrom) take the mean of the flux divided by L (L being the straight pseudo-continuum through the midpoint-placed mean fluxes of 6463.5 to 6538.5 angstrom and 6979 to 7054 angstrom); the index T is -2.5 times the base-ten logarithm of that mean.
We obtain 0.17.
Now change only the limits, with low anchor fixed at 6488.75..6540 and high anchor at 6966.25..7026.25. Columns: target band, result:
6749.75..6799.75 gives -0.06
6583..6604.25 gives 0.04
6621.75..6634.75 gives 0.07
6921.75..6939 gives 0.04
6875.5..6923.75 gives -0.04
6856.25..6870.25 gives -0.11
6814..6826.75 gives 0.01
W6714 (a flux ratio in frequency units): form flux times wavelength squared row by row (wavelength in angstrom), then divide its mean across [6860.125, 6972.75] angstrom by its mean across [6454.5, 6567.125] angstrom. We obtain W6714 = 1.2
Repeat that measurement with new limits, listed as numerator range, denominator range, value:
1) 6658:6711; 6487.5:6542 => 1.08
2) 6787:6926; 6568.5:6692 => 1.13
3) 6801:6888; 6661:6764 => 1.07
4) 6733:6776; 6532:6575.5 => 1.14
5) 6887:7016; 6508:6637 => 1.12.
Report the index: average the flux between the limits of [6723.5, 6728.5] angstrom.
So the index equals 65.6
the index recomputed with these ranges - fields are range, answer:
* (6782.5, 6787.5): 69.3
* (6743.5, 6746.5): 70.9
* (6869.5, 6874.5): 65.6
